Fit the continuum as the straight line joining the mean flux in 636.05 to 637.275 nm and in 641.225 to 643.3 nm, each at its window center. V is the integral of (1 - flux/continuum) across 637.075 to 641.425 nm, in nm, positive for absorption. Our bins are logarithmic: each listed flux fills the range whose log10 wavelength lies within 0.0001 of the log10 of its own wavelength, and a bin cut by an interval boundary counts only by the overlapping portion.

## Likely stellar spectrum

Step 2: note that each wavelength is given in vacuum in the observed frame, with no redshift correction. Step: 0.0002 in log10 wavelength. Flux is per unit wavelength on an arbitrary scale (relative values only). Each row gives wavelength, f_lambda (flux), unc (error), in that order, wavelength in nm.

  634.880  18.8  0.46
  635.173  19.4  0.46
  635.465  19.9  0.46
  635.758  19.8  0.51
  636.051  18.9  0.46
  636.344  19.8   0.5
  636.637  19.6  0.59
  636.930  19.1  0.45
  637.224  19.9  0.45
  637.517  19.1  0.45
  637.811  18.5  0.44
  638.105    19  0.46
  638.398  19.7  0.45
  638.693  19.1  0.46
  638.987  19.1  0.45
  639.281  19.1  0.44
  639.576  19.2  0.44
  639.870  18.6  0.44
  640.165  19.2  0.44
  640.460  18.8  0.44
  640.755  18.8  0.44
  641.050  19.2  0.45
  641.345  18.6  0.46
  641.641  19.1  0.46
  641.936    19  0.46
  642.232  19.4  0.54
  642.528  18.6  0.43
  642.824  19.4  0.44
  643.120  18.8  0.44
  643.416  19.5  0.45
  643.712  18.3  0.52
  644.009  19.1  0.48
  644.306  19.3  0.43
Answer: 0.04 nm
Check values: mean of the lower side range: 19.5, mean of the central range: 19.1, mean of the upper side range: 19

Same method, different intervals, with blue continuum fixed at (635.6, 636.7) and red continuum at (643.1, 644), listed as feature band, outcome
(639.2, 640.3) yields 0.01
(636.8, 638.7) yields 0.02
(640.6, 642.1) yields 0.01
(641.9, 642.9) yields 0.00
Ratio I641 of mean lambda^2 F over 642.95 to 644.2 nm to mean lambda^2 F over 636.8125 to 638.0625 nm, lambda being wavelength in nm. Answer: 1.01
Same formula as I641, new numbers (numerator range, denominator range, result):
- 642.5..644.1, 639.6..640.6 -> 1.01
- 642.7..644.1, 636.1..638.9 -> 1.00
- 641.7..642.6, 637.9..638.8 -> 1.00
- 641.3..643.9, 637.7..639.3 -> 1.01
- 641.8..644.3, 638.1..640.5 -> 1.01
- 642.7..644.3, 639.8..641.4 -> 1.02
